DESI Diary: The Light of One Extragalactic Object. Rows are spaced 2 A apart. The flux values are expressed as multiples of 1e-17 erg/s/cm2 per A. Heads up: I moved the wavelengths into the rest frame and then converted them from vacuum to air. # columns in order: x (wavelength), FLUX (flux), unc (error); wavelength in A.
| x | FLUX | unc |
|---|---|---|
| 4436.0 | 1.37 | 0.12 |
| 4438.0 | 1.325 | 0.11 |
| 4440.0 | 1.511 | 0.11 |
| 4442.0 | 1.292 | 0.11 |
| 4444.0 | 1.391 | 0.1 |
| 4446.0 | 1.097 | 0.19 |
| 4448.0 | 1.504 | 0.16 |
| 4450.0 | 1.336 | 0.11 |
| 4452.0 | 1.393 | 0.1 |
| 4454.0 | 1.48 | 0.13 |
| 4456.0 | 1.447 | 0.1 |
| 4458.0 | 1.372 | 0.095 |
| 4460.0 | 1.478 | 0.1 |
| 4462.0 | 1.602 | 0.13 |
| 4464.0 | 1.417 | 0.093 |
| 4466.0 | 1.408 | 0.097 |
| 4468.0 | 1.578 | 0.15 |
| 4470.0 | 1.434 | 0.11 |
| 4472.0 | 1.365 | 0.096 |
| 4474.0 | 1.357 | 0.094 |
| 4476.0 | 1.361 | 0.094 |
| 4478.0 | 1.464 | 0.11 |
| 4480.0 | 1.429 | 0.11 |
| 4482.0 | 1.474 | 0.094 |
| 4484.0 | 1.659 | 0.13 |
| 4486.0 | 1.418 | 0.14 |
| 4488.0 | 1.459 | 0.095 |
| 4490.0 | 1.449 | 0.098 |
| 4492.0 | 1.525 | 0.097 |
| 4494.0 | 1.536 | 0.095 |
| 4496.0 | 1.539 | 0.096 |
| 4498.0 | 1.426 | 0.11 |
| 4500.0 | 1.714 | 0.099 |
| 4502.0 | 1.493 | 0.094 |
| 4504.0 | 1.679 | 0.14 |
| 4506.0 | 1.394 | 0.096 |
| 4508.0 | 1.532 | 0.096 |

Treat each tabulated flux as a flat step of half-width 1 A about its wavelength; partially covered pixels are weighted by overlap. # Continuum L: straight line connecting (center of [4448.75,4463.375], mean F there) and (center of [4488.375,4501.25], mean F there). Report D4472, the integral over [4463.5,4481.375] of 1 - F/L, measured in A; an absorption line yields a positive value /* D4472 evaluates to 0.66 A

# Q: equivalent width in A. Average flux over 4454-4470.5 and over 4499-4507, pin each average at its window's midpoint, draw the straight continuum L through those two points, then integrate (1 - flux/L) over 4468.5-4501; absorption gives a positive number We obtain 1.0 A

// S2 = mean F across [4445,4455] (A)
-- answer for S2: 1.36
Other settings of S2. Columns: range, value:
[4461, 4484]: 1.45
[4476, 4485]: 1.49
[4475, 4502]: 1.5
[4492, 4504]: 1.55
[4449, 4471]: 1.45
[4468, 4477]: 1.4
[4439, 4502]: 1.45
